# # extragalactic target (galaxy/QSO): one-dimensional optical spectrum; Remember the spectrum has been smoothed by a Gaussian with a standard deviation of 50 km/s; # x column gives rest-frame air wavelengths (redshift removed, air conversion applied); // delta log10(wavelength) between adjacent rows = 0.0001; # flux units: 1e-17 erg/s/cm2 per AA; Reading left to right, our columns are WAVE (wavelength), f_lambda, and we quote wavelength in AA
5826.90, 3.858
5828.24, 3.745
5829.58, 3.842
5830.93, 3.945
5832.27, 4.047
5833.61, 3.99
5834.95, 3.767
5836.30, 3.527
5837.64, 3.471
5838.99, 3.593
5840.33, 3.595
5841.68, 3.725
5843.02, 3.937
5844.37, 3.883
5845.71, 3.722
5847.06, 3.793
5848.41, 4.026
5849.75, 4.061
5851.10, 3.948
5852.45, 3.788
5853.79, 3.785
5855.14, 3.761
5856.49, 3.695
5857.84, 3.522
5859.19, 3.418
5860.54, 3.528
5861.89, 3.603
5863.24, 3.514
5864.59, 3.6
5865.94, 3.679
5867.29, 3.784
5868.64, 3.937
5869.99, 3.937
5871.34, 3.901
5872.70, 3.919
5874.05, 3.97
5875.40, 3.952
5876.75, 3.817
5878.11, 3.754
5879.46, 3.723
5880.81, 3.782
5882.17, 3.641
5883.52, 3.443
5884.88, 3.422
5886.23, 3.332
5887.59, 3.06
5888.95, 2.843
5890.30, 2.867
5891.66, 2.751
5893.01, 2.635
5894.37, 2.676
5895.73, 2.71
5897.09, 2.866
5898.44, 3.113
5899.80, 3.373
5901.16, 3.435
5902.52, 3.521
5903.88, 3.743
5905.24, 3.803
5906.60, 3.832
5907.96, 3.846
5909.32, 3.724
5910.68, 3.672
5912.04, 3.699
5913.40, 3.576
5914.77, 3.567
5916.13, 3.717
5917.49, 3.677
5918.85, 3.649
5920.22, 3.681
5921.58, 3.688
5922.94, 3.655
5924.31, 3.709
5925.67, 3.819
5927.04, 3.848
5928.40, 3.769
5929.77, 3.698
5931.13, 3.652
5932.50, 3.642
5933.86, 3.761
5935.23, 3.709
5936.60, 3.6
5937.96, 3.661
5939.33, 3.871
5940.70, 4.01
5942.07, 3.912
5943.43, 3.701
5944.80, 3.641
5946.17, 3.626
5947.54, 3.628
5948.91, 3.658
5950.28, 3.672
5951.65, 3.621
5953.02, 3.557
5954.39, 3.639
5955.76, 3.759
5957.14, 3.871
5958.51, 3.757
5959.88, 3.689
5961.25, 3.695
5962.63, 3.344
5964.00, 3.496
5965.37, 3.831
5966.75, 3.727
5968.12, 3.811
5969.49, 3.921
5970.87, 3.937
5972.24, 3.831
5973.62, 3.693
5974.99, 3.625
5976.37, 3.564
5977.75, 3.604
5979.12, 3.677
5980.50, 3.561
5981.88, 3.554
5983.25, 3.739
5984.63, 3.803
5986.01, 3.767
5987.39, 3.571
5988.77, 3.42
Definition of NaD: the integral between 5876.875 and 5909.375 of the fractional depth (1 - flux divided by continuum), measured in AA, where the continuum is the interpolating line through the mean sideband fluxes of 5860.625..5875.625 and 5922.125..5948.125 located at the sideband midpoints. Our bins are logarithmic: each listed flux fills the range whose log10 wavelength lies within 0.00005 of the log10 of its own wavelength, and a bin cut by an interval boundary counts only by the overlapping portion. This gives 3.8 AA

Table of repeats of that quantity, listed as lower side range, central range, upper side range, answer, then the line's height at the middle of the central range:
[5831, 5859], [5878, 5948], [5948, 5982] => 3.63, 3.73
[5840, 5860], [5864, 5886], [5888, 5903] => -2.78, 3.34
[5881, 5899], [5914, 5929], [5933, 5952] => -1.11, 3.45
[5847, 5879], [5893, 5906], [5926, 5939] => 1.82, 3.74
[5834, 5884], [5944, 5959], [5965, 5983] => 0.19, 3.72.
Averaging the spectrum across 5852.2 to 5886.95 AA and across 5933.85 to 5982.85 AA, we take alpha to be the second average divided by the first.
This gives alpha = 1.0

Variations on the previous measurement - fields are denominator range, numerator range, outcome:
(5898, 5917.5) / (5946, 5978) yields 1.02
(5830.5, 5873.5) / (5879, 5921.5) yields 0.90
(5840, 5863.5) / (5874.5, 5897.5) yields 0.87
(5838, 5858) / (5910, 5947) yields 0.98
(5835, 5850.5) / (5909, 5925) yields 0.98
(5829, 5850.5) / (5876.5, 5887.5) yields 0.94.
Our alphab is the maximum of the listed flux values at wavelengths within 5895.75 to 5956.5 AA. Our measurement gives 4.01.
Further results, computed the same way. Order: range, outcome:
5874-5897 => 3.97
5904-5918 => 3.846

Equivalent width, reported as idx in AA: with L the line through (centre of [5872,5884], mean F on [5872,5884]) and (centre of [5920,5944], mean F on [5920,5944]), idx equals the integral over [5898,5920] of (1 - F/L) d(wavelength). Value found 0.8 AA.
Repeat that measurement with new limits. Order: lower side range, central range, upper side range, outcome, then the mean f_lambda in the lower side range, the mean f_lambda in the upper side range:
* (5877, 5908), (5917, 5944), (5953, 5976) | -1.6 AA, 3.31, 3.72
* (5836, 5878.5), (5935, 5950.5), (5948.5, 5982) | -0.1 AA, 3.76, 3.69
